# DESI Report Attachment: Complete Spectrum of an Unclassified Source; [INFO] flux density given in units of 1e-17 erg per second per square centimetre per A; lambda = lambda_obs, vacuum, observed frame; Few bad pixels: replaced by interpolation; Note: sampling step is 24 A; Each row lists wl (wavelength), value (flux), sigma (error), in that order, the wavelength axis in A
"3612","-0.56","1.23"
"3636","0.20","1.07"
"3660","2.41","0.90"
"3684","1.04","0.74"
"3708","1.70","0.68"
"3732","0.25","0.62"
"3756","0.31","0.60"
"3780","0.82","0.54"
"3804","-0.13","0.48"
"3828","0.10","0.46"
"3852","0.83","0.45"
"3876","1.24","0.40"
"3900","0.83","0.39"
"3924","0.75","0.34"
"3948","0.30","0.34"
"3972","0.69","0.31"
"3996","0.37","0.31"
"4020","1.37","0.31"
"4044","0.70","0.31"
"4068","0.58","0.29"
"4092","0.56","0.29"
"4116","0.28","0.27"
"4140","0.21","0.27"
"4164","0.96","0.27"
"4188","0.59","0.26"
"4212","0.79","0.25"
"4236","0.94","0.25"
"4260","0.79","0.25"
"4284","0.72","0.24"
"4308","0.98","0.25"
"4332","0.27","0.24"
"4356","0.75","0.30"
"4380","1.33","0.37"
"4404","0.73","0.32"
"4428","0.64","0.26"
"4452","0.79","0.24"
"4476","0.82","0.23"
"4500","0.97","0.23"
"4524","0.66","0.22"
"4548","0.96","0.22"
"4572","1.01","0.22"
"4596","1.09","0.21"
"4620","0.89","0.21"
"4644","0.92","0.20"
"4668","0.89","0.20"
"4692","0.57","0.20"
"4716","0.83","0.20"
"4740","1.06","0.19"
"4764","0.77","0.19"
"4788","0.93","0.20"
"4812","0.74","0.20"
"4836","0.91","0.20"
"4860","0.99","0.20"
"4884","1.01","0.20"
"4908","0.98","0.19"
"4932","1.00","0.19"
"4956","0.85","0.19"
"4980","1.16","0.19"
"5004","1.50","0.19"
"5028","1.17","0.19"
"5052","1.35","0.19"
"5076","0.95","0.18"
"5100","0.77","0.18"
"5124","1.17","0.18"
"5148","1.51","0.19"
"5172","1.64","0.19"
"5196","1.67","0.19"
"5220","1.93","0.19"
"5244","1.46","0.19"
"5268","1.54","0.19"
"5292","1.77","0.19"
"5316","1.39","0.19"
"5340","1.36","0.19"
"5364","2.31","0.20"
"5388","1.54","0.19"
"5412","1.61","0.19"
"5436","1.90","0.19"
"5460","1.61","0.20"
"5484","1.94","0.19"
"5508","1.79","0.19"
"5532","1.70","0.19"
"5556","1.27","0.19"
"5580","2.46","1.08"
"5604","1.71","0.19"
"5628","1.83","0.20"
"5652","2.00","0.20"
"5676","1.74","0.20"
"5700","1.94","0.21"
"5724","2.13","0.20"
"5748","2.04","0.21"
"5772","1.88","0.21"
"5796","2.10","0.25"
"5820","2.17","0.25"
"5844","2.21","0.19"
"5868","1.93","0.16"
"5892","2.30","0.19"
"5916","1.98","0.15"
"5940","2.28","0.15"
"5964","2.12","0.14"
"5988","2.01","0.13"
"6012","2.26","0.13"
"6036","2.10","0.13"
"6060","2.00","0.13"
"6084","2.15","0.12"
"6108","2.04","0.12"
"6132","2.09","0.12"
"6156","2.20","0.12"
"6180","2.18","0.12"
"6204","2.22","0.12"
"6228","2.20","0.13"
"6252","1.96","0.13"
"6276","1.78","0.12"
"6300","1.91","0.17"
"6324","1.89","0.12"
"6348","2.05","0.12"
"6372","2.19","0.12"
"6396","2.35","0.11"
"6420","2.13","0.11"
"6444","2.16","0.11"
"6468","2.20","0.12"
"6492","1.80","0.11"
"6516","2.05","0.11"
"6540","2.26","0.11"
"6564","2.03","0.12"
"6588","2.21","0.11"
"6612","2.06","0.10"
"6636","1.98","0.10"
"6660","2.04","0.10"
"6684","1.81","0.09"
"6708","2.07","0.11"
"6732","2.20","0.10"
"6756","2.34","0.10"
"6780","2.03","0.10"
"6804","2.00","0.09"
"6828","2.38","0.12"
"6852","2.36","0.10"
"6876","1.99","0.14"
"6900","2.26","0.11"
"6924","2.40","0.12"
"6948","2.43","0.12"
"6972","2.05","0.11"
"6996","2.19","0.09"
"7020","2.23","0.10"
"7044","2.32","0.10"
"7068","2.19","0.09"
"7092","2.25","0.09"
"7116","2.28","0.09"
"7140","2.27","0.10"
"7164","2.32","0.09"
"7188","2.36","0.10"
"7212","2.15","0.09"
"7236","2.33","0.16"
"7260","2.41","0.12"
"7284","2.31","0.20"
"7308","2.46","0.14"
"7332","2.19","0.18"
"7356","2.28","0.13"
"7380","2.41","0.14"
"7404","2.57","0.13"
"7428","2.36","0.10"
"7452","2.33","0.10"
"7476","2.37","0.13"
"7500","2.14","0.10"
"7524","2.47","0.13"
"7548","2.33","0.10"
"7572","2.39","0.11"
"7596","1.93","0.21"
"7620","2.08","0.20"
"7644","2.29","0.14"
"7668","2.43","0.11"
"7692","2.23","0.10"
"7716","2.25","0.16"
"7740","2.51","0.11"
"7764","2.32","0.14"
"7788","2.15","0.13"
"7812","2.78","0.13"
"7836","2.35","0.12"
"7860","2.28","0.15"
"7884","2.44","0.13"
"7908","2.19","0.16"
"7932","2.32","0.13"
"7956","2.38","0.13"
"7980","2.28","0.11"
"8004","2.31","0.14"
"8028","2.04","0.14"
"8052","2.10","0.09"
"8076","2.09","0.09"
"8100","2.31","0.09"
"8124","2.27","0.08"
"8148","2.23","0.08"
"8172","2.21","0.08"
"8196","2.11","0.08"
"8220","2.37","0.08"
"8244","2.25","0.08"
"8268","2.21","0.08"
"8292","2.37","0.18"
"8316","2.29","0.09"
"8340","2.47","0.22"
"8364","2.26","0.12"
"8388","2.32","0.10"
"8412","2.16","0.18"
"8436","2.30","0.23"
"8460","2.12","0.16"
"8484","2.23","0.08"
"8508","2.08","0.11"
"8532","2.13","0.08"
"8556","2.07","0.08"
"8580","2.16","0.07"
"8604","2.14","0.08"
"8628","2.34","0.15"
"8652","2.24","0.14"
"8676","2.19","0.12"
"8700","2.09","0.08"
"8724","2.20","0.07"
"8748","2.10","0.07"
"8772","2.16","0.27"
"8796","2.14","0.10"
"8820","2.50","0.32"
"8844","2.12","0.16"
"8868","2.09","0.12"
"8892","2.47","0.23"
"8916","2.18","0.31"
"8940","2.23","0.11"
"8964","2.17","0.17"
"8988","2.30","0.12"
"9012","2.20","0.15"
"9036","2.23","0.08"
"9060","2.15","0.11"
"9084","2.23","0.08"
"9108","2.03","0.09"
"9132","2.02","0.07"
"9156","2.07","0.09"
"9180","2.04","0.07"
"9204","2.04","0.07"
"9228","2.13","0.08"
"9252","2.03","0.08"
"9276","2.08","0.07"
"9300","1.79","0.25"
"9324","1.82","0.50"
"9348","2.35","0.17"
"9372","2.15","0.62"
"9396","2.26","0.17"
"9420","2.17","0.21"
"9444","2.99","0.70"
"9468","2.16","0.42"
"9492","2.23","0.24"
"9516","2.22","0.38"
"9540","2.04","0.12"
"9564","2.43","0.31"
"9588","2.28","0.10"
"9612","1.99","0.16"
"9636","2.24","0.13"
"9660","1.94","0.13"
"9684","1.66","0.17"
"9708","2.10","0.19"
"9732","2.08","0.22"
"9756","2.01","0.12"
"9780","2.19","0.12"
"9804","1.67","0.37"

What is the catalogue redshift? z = 0.29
